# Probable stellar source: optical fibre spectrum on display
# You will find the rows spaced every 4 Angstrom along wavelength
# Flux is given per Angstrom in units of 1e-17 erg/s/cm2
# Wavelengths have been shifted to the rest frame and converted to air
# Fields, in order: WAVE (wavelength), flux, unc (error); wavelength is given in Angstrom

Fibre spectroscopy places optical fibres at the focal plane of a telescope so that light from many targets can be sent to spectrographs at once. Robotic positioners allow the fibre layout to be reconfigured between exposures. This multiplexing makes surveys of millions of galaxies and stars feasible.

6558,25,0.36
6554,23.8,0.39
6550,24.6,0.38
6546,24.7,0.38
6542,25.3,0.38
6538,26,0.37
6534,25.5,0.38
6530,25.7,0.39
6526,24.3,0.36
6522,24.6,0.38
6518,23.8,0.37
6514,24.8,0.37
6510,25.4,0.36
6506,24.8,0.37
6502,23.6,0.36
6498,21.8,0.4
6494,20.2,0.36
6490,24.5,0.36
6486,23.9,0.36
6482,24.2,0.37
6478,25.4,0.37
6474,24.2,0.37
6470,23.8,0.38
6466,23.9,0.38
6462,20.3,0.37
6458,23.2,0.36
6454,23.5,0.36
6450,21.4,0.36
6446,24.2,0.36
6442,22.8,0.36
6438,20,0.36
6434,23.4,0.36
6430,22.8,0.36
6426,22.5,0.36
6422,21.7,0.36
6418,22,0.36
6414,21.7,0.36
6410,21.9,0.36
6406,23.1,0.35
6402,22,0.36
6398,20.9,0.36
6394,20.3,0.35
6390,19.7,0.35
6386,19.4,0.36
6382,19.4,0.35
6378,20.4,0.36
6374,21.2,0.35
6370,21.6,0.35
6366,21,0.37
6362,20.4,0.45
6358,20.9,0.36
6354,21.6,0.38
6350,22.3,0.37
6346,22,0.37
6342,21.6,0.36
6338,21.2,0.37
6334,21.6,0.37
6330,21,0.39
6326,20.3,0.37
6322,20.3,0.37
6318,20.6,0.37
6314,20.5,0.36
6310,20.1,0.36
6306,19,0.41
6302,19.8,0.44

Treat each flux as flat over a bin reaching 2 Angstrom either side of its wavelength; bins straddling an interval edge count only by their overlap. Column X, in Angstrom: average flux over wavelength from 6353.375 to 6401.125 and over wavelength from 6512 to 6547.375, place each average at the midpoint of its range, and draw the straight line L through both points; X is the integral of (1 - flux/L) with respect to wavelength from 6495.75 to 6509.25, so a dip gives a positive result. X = 0.4 Angstrom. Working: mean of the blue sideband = 20.6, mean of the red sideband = 25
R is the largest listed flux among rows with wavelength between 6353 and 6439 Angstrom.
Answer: 23.4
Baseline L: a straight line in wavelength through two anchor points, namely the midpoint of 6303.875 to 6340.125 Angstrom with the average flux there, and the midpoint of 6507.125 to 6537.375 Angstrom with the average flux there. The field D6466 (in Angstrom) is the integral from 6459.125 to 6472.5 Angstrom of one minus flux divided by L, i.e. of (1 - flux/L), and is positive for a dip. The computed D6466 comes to 0.5 Angstrom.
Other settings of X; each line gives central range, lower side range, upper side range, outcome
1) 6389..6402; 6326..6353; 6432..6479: 0.9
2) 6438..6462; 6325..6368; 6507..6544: 0.9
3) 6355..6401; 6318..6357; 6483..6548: 3.0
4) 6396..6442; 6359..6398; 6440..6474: -0.7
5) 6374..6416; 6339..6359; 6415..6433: 2.2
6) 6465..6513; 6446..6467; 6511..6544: -0.3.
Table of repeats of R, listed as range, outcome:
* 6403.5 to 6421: 23.1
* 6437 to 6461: 24.2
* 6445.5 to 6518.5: 25.4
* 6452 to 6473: 23.9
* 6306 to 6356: 22.3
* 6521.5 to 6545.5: 26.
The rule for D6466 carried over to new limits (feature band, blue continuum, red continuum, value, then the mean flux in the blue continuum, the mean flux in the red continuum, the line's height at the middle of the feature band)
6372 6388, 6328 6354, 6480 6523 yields 1.5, 21.6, 23.8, 22.1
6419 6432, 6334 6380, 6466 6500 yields 0.1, 21.3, 23.5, 22.5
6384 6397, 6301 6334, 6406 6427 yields 1.0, 20.3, 22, 21.6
